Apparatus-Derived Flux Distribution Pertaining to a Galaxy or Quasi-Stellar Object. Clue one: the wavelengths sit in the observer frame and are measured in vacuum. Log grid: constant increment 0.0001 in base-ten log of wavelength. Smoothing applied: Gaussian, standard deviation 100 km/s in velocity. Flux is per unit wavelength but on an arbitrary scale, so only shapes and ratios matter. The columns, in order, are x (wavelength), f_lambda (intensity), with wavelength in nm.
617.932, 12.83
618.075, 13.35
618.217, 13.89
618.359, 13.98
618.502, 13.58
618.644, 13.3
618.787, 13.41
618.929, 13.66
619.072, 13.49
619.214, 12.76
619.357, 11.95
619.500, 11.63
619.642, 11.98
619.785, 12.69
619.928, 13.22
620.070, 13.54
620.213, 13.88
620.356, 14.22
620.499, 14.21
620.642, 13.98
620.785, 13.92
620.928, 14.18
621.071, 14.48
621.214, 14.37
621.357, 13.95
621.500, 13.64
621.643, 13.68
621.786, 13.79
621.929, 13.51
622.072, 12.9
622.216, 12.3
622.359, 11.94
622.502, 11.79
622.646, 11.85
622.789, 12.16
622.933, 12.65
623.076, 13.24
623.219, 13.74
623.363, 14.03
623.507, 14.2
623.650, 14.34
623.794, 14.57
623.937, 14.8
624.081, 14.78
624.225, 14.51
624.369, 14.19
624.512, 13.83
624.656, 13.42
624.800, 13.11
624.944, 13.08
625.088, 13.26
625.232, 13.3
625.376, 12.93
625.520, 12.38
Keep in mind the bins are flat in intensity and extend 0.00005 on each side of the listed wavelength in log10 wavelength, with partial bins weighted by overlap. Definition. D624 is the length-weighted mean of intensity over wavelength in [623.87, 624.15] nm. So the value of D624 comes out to 14.8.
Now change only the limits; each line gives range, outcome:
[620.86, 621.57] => 14.1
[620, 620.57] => 14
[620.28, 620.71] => 14.1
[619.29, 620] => 12.3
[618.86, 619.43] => 12.9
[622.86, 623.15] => 13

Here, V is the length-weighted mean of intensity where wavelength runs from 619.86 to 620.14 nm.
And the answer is 13.4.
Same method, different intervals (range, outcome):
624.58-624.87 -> 13.3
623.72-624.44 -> 14.6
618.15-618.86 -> 13.6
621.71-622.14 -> 13.4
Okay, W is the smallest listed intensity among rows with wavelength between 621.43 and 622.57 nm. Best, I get 11.79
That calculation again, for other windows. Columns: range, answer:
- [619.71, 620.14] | 12.69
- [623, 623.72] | 13.24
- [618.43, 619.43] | 11.95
